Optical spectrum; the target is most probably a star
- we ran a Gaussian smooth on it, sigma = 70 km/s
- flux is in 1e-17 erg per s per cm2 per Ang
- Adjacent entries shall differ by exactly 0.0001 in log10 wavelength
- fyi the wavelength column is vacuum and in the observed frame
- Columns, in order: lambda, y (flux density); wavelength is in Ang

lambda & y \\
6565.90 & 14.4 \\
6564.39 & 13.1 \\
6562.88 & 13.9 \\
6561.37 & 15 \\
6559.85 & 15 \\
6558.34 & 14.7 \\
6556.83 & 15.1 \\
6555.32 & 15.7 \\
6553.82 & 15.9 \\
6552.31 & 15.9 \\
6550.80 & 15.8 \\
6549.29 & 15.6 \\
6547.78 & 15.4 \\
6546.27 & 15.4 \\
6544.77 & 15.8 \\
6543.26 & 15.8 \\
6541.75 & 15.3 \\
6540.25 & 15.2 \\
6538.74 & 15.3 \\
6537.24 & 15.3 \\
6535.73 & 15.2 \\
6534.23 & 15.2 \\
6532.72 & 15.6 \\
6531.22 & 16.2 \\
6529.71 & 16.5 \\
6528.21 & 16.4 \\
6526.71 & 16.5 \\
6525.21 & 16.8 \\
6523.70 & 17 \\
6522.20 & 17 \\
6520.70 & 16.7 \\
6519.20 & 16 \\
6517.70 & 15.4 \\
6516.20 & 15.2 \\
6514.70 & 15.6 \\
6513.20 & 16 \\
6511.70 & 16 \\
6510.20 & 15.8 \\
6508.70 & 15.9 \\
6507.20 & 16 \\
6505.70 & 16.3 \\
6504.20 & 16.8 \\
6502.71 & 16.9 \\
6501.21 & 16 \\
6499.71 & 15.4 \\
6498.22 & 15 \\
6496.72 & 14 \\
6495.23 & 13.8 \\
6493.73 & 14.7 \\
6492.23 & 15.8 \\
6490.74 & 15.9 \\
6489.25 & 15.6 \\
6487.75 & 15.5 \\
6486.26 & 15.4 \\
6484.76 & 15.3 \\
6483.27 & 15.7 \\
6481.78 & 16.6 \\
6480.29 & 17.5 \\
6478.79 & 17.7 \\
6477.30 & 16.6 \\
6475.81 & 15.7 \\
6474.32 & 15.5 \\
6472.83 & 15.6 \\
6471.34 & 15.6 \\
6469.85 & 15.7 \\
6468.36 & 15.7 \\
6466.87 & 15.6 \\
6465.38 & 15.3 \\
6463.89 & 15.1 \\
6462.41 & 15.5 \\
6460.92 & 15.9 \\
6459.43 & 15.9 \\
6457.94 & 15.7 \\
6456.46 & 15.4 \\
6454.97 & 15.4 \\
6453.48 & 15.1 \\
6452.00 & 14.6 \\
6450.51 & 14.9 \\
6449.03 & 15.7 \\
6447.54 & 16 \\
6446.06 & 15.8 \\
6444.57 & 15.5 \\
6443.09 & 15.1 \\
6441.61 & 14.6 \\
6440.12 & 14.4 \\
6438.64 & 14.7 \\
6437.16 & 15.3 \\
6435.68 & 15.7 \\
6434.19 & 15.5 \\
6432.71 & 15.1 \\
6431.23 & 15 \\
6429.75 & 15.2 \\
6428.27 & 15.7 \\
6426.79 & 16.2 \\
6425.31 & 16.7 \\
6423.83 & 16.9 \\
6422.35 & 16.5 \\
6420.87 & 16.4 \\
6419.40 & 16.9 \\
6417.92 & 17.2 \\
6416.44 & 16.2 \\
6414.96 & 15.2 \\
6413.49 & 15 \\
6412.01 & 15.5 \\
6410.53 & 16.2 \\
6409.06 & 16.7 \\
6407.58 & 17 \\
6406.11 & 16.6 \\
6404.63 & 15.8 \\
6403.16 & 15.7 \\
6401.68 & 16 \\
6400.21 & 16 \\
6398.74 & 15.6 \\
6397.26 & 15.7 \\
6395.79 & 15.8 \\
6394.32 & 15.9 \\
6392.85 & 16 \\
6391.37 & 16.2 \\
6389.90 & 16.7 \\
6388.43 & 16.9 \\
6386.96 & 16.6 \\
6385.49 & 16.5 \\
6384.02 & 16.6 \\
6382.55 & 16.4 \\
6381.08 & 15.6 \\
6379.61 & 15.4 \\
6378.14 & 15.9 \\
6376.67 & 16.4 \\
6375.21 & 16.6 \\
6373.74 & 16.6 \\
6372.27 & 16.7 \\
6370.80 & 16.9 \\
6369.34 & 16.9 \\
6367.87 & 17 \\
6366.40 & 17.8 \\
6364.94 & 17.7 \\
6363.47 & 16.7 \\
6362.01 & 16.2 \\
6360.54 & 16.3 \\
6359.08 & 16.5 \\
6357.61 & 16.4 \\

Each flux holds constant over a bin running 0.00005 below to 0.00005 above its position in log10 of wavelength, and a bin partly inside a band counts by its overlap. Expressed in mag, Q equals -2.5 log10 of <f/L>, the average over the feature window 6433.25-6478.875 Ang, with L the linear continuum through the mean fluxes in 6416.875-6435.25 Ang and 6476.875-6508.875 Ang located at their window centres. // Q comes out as 0.03 mag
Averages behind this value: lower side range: 16.1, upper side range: 15.8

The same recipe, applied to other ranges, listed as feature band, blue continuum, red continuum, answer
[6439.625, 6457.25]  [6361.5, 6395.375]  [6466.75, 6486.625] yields 0.07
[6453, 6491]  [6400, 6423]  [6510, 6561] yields 0.01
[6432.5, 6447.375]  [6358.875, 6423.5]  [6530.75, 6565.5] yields 0.06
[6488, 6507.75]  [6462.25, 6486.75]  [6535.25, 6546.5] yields 0.01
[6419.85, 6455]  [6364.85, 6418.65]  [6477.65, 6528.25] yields 0.04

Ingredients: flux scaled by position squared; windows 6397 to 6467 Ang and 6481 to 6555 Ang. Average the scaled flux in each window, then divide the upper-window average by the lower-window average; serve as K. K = 1.03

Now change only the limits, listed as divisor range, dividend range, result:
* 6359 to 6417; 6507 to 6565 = 1.01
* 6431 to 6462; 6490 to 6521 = 1.04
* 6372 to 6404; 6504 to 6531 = 1.04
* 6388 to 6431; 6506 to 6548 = 1.02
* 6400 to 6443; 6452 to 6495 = 1.01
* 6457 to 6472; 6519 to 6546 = 1.05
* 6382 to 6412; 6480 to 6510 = 1.00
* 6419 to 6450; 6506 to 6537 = 1.05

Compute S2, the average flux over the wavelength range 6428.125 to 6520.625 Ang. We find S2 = 15.6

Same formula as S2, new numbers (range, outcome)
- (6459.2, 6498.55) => 15.6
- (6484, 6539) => 15.8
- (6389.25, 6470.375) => 15.7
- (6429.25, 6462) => 15.3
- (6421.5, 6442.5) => 15.5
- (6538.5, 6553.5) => 15.6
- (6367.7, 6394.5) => 16.4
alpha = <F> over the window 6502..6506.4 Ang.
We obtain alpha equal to 16.7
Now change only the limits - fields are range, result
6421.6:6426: 16.7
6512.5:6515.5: 15.8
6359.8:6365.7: 16.7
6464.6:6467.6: 15.4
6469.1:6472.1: 15.6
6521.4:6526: 16.9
